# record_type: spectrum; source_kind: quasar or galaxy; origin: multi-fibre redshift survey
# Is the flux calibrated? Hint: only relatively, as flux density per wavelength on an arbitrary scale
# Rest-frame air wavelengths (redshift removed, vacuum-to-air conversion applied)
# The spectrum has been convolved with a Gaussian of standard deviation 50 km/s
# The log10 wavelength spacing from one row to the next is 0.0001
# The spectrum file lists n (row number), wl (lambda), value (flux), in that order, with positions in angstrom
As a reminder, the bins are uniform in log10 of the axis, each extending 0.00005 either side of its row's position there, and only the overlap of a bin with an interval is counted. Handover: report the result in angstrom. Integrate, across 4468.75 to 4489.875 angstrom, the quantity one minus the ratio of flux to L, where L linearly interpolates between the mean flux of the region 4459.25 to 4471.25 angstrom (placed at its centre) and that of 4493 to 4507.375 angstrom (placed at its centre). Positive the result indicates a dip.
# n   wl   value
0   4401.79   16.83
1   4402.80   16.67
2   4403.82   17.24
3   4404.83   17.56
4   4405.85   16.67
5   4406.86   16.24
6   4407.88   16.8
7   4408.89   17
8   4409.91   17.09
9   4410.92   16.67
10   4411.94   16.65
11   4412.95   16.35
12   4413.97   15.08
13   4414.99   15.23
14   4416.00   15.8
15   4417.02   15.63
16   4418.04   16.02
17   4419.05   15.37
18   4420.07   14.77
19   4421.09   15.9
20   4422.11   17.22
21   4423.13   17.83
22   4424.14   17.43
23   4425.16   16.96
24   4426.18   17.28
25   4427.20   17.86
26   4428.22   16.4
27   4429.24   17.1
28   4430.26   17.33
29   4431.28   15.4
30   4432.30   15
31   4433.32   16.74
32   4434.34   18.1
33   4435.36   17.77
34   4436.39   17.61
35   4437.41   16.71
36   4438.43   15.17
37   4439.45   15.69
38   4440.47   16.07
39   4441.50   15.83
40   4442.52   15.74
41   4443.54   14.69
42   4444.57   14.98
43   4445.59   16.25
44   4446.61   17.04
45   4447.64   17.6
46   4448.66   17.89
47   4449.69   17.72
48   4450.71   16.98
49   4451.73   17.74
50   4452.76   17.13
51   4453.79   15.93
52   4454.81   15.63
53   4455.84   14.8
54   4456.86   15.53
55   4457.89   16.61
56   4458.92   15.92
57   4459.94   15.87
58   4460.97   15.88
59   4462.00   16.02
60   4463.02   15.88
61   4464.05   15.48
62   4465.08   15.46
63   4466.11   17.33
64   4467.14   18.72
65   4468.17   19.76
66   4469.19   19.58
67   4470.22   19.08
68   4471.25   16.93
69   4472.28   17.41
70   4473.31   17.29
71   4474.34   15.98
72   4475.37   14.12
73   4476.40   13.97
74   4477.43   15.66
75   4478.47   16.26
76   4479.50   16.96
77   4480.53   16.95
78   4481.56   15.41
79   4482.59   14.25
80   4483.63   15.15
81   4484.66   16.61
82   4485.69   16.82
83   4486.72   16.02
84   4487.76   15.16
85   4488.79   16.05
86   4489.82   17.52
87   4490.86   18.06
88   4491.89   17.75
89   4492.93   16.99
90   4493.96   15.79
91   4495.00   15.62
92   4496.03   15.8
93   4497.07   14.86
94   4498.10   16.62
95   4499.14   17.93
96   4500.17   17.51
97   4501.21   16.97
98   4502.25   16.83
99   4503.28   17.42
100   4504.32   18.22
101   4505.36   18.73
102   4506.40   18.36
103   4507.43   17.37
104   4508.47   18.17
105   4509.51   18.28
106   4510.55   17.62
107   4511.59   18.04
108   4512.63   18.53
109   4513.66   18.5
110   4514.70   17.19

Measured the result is 0.98 angstrom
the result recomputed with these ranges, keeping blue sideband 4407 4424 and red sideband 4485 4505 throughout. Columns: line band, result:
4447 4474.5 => -0.6 angstrom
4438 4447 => 0.4 angstrom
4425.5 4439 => -0.4 angstrom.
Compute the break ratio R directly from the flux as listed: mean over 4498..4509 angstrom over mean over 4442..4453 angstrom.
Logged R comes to 1.06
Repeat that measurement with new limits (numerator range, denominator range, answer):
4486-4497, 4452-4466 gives 1.03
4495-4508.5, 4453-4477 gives 1.04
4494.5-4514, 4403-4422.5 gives 1.07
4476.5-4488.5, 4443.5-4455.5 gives 0.95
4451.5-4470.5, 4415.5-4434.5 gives 1.01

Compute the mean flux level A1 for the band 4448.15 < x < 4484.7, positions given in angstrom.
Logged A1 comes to 16.5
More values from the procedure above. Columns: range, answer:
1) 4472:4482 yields 16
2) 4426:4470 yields 16.6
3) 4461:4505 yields 16.6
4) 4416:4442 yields 16.5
